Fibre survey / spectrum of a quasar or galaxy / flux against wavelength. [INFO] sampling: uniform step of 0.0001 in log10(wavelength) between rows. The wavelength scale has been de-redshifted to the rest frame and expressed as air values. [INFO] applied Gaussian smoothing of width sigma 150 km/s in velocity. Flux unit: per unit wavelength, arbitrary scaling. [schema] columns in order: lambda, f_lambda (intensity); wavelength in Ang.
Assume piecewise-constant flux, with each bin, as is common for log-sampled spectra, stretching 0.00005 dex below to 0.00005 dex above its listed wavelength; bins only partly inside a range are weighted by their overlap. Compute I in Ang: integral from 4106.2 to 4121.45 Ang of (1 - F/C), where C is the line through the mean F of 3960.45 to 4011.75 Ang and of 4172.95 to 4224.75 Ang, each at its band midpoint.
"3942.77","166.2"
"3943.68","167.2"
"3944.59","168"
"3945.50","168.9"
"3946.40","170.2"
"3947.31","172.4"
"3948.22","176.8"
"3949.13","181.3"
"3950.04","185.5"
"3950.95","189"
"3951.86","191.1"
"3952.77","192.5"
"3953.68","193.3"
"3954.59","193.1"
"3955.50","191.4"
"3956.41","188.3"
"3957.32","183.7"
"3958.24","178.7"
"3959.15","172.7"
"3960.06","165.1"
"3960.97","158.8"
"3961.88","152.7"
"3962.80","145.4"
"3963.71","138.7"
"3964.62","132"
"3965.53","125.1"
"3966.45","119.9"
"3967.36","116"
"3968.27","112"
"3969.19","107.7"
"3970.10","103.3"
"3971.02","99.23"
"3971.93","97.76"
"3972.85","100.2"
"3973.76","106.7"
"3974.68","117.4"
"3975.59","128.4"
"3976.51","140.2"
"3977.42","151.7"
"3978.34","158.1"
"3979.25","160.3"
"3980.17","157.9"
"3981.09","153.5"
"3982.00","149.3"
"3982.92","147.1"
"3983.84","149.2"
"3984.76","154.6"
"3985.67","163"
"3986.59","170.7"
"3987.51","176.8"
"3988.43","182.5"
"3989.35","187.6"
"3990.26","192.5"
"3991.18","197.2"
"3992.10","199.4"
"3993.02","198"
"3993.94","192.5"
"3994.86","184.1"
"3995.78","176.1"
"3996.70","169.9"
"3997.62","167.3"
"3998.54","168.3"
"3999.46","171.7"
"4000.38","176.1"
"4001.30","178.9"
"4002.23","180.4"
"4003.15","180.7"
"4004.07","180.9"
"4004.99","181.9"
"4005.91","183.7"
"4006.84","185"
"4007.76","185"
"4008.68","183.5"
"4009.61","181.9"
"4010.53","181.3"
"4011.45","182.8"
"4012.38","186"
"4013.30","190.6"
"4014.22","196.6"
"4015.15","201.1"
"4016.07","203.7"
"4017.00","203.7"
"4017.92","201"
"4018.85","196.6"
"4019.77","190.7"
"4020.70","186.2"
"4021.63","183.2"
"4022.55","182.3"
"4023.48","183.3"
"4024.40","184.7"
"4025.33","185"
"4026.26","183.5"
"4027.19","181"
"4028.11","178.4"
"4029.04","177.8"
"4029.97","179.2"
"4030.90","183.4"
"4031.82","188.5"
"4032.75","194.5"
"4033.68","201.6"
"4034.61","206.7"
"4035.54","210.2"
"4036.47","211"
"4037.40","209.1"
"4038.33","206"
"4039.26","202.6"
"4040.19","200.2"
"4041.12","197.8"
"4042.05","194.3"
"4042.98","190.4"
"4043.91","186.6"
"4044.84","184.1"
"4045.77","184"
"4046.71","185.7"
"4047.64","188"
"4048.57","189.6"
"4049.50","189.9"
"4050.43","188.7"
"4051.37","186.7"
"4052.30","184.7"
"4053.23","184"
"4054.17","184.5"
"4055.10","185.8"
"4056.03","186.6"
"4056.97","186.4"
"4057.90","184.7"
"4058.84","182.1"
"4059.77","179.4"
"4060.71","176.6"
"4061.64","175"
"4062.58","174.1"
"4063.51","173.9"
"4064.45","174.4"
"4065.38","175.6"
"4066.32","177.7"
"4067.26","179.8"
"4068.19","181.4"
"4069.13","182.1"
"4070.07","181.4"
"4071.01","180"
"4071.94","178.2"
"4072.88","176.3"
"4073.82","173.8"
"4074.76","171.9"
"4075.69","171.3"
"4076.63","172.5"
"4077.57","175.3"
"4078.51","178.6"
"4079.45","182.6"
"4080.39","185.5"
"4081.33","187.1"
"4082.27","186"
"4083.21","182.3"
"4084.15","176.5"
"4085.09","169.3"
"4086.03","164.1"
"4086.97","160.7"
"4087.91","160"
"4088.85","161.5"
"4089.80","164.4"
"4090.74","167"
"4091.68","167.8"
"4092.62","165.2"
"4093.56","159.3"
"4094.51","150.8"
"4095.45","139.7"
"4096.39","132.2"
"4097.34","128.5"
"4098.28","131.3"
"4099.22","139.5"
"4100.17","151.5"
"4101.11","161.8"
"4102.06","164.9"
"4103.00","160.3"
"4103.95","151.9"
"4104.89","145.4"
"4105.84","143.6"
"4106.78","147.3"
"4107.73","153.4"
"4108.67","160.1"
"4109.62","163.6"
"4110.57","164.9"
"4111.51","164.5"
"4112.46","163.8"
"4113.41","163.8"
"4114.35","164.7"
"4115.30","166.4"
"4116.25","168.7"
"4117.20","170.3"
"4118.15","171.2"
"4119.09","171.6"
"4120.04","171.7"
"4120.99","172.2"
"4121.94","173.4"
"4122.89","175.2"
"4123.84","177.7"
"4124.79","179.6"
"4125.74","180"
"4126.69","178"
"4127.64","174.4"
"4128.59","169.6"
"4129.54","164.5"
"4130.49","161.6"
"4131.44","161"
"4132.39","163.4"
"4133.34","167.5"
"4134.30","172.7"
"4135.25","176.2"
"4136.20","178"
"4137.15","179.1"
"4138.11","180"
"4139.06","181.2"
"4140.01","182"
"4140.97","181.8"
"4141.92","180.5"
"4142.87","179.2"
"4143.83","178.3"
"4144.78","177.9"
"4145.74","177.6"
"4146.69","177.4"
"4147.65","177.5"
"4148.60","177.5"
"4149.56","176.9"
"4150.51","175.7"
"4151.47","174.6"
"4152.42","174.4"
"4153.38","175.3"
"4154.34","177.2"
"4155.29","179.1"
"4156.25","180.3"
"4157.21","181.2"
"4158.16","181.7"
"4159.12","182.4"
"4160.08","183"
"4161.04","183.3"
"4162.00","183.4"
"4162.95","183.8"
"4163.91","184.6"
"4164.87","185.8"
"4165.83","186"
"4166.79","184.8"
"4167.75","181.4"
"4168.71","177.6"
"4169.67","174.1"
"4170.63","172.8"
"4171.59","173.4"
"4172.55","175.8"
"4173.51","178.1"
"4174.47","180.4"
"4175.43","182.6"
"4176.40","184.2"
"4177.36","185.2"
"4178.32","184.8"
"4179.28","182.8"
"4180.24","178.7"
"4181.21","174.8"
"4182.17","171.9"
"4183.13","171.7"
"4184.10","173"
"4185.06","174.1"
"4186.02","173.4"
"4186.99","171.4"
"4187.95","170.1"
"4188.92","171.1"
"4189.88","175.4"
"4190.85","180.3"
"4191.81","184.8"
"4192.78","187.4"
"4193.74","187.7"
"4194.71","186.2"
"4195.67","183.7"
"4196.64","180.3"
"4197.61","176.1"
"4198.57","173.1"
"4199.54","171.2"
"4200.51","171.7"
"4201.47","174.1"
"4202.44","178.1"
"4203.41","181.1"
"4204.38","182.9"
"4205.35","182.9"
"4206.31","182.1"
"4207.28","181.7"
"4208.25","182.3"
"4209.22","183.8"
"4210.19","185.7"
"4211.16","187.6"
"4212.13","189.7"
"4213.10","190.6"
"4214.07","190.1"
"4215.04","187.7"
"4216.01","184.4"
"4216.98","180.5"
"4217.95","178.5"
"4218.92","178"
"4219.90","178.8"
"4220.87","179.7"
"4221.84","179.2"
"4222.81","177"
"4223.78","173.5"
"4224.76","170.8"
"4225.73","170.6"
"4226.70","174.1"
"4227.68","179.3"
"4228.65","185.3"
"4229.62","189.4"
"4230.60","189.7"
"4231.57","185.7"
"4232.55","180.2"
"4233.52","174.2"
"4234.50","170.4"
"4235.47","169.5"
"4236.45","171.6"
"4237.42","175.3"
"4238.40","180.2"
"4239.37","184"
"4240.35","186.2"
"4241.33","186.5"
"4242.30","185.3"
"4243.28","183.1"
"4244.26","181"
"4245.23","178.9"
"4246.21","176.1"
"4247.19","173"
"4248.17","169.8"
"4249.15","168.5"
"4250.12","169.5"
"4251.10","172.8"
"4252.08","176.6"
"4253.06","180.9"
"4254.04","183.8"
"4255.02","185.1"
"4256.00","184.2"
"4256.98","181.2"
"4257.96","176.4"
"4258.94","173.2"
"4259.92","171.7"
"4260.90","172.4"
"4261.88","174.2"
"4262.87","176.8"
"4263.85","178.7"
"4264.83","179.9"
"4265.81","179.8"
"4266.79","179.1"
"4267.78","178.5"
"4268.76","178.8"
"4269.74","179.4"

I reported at 0.6 Ang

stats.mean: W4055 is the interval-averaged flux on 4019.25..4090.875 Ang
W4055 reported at 183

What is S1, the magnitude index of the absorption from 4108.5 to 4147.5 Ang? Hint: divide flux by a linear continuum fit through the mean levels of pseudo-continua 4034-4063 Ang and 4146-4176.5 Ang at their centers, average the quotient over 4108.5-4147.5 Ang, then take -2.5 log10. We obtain 0.06 mag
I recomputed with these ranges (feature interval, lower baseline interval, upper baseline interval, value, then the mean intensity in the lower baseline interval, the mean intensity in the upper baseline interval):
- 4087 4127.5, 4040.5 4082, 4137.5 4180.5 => 4.5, 182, 180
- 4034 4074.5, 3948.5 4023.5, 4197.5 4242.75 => -3.6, 168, 180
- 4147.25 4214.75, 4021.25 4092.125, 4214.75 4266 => 0.0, 183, 178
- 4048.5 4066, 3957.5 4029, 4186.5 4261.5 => -1.3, 166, 179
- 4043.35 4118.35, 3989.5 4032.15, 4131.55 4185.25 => 4.8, 185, 178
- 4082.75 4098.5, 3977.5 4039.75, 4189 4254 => 2.1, 183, 180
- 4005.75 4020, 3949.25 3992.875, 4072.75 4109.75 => -3.0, 155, 162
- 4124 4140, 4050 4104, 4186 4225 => 0.2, 171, 180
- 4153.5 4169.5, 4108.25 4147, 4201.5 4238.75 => -0.6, 172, 180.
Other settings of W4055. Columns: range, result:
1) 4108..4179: 176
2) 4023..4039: 192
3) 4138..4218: 180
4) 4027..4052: 193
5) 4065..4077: 177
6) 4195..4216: 182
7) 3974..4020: 176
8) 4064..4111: 165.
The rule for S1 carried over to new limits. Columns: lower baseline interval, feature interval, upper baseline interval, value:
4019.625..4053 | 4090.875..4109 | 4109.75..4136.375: 0.167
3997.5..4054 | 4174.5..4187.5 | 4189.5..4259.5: 0.025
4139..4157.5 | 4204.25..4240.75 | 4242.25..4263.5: -0.022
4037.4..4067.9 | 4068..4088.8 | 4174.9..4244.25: 0.055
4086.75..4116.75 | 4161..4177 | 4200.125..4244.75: -0.068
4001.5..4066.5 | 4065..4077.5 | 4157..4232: 0.054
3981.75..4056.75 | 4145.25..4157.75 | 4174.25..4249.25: 0.025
